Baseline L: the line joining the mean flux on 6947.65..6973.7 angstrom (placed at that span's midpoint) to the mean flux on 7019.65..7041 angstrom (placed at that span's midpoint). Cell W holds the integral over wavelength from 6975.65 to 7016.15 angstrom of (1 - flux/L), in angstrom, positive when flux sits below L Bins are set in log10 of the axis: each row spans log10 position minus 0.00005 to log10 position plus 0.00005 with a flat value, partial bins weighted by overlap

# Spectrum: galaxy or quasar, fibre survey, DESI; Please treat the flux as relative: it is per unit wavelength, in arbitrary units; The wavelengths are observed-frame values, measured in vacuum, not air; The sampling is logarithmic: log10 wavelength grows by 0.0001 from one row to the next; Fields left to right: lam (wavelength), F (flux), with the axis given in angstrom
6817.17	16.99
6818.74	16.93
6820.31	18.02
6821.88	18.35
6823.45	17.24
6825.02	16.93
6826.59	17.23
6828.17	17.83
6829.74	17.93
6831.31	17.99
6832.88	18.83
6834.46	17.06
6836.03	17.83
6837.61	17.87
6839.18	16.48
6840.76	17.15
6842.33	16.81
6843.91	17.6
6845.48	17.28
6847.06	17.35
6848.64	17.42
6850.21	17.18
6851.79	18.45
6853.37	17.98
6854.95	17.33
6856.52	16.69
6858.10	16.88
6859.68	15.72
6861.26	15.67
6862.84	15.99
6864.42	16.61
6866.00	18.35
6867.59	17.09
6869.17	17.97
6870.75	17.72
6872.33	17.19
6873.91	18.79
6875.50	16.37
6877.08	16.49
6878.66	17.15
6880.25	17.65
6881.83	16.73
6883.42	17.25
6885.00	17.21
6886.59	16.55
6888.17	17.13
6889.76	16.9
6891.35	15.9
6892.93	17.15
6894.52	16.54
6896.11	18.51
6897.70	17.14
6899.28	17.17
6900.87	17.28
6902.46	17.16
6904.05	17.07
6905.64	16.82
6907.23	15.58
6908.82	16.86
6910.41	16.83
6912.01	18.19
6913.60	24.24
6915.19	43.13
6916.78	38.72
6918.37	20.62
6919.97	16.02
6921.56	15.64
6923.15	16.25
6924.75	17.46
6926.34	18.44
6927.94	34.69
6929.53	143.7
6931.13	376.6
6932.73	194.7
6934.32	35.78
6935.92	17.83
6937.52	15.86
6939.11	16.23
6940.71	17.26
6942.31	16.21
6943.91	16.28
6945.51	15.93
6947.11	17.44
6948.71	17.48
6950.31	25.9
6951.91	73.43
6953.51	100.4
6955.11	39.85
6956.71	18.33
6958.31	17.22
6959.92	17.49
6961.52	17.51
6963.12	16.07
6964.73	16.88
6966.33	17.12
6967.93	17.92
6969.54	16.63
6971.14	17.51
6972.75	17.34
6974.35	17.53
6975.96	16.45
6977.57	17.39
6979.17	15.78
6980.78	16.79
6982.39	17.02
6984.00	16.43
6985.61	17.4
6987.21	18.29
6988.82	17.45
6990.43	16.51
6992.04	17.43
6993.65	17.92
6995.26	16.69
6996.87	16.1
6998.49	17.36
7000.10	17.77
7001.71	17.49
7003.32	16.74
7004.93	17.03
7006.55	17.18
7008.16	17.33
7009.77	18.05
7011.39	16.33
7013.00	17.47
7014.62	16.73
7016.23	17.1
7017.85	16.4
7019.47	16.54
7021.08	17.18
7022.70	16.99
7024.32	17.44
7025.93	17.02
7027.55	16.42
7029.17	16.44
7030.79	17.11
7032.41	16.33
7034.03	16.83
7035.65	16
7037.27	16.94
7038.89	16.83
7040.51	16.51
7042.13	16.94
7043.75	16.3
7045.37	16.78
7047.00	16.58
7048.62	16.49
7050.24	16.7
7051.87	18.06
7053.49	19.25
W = 9.1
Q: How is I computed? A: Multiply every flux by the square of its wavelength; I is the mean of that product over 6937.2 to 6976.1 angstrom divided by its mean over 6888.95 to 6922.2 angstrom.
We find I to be 1.2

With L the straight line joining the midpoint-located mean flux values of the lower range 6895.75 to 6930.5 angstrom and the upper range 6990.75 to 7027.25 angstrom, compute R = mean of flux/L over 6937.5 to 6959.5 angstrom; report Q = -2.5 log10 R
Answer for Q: -0.23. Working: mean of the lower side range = 28.1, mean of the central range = 29.4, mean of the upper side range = 17.1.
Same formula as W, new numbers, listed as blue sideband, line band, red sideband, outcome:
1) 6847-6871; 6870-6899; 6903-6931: 9.6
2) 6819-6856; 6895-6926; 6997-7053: -4.8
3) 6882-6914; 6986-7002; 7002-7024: -0.2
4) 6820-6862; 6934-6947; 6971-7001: -0.8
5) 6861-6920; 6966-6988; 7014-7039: 0.4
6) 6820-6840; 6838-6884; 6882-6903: 0.5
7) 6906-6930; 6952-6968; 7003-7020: -4.4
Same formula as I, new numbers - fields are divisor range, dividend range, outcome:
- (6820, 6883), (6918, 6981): 2.32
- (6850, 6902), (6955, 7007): 1.06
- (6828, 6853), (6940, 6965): 1.65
